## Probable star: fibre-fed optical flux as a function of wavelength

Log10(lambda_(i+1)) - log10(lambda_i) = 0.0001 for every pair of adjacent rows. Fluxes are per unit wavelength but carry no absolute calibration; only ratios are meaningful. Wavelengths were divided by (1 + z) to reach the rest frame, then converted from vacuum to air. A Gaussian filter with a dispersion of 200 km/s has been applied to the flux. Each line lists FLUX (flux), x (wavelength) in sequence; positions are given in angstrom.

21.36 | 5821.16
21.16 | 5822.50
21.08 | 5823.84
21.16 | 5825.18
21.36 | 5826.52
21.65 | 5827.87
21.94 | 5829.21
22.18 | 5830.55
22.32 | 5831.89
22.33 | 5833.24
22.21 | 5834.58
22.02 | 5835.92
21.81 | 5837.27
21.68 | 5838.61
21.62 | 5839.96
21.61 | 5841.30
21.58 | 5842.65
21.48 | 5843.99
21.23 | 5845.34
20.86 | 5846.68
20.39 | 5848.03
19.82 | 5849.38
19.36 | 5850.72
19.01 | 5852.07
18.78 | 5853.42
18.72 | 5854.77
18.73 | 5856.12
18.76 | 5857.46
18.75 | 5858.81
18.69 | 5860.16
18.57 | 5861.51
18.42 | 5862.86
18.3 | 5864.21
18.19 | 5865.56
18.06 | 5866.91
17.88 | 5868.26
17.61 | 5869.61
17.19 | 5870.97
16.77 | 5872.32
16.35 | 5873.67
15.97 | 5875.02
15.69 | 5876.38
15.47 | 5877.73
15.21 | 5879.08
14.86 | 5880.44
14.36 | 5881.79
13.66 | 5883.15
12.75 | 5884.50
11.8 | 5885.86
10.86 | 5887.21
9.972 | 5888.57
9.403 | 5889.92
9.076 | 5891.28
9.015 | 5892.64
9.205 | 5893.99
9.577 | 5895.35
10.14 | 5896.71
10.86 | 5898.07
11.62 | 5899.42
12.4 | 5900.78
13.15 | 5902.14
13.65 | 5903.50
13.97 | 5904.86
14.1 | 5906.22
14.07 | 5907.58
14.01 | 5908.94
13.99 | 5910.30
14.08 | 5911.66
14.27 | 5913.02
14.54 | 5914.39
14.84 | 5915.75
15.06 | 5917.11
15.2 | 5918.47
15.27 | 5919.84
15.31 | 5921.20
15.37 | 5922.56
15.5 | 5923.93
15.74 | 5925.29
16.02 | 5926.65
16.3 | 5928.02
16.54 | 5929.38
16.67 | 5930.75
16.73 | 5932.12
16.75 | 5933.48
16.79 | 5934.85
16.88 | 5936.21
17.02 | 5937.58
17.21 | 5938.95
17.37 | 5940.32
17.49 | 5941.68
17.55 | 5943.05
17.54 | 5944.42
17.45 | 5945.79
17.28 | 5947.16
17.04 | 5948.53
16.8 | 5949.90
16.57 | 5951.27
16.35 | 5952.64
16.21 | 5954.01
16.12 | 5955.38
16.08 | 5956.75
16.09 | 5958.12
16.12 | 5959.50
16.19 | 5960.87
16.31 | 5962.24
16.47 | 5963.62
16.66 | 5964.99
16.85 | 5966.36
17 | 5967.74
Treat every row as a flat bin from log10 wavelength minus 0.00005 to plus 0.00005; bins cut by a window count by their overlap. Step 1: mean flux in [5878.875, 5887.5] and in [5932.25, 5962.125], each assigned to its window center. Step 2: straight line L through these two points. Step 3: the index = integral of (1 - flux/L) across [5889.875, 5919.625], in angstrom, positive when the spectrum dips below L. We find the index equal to 3.9 angstrom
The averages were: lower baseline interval 13.4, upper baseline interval 16.8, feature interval 12.7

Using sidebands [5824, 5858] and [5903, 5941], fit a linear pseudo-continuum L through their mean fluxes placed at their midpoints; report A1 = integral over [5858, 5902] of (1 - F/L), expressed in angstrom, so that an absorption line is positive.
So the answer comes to 10.0 angstrom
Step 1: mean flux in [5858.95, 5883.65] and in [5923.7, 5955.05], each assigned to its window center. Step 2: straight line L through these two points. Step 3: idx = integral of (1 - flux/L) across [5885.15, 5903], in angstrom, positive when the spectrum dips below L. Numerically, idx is 6.60 angstrom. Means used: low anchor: 16.8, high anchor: 16.8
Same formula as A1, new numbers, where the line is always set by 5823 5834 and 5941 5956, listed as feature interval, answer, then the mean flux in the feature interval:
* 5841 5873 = 2.4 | 19.1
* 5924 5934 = 0.8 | 16.3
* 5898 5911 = 3.8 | 13.3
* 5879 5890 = 3.9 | 12.6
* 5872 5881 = 1.9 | 15.7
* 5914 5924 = 1.7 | 15.1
